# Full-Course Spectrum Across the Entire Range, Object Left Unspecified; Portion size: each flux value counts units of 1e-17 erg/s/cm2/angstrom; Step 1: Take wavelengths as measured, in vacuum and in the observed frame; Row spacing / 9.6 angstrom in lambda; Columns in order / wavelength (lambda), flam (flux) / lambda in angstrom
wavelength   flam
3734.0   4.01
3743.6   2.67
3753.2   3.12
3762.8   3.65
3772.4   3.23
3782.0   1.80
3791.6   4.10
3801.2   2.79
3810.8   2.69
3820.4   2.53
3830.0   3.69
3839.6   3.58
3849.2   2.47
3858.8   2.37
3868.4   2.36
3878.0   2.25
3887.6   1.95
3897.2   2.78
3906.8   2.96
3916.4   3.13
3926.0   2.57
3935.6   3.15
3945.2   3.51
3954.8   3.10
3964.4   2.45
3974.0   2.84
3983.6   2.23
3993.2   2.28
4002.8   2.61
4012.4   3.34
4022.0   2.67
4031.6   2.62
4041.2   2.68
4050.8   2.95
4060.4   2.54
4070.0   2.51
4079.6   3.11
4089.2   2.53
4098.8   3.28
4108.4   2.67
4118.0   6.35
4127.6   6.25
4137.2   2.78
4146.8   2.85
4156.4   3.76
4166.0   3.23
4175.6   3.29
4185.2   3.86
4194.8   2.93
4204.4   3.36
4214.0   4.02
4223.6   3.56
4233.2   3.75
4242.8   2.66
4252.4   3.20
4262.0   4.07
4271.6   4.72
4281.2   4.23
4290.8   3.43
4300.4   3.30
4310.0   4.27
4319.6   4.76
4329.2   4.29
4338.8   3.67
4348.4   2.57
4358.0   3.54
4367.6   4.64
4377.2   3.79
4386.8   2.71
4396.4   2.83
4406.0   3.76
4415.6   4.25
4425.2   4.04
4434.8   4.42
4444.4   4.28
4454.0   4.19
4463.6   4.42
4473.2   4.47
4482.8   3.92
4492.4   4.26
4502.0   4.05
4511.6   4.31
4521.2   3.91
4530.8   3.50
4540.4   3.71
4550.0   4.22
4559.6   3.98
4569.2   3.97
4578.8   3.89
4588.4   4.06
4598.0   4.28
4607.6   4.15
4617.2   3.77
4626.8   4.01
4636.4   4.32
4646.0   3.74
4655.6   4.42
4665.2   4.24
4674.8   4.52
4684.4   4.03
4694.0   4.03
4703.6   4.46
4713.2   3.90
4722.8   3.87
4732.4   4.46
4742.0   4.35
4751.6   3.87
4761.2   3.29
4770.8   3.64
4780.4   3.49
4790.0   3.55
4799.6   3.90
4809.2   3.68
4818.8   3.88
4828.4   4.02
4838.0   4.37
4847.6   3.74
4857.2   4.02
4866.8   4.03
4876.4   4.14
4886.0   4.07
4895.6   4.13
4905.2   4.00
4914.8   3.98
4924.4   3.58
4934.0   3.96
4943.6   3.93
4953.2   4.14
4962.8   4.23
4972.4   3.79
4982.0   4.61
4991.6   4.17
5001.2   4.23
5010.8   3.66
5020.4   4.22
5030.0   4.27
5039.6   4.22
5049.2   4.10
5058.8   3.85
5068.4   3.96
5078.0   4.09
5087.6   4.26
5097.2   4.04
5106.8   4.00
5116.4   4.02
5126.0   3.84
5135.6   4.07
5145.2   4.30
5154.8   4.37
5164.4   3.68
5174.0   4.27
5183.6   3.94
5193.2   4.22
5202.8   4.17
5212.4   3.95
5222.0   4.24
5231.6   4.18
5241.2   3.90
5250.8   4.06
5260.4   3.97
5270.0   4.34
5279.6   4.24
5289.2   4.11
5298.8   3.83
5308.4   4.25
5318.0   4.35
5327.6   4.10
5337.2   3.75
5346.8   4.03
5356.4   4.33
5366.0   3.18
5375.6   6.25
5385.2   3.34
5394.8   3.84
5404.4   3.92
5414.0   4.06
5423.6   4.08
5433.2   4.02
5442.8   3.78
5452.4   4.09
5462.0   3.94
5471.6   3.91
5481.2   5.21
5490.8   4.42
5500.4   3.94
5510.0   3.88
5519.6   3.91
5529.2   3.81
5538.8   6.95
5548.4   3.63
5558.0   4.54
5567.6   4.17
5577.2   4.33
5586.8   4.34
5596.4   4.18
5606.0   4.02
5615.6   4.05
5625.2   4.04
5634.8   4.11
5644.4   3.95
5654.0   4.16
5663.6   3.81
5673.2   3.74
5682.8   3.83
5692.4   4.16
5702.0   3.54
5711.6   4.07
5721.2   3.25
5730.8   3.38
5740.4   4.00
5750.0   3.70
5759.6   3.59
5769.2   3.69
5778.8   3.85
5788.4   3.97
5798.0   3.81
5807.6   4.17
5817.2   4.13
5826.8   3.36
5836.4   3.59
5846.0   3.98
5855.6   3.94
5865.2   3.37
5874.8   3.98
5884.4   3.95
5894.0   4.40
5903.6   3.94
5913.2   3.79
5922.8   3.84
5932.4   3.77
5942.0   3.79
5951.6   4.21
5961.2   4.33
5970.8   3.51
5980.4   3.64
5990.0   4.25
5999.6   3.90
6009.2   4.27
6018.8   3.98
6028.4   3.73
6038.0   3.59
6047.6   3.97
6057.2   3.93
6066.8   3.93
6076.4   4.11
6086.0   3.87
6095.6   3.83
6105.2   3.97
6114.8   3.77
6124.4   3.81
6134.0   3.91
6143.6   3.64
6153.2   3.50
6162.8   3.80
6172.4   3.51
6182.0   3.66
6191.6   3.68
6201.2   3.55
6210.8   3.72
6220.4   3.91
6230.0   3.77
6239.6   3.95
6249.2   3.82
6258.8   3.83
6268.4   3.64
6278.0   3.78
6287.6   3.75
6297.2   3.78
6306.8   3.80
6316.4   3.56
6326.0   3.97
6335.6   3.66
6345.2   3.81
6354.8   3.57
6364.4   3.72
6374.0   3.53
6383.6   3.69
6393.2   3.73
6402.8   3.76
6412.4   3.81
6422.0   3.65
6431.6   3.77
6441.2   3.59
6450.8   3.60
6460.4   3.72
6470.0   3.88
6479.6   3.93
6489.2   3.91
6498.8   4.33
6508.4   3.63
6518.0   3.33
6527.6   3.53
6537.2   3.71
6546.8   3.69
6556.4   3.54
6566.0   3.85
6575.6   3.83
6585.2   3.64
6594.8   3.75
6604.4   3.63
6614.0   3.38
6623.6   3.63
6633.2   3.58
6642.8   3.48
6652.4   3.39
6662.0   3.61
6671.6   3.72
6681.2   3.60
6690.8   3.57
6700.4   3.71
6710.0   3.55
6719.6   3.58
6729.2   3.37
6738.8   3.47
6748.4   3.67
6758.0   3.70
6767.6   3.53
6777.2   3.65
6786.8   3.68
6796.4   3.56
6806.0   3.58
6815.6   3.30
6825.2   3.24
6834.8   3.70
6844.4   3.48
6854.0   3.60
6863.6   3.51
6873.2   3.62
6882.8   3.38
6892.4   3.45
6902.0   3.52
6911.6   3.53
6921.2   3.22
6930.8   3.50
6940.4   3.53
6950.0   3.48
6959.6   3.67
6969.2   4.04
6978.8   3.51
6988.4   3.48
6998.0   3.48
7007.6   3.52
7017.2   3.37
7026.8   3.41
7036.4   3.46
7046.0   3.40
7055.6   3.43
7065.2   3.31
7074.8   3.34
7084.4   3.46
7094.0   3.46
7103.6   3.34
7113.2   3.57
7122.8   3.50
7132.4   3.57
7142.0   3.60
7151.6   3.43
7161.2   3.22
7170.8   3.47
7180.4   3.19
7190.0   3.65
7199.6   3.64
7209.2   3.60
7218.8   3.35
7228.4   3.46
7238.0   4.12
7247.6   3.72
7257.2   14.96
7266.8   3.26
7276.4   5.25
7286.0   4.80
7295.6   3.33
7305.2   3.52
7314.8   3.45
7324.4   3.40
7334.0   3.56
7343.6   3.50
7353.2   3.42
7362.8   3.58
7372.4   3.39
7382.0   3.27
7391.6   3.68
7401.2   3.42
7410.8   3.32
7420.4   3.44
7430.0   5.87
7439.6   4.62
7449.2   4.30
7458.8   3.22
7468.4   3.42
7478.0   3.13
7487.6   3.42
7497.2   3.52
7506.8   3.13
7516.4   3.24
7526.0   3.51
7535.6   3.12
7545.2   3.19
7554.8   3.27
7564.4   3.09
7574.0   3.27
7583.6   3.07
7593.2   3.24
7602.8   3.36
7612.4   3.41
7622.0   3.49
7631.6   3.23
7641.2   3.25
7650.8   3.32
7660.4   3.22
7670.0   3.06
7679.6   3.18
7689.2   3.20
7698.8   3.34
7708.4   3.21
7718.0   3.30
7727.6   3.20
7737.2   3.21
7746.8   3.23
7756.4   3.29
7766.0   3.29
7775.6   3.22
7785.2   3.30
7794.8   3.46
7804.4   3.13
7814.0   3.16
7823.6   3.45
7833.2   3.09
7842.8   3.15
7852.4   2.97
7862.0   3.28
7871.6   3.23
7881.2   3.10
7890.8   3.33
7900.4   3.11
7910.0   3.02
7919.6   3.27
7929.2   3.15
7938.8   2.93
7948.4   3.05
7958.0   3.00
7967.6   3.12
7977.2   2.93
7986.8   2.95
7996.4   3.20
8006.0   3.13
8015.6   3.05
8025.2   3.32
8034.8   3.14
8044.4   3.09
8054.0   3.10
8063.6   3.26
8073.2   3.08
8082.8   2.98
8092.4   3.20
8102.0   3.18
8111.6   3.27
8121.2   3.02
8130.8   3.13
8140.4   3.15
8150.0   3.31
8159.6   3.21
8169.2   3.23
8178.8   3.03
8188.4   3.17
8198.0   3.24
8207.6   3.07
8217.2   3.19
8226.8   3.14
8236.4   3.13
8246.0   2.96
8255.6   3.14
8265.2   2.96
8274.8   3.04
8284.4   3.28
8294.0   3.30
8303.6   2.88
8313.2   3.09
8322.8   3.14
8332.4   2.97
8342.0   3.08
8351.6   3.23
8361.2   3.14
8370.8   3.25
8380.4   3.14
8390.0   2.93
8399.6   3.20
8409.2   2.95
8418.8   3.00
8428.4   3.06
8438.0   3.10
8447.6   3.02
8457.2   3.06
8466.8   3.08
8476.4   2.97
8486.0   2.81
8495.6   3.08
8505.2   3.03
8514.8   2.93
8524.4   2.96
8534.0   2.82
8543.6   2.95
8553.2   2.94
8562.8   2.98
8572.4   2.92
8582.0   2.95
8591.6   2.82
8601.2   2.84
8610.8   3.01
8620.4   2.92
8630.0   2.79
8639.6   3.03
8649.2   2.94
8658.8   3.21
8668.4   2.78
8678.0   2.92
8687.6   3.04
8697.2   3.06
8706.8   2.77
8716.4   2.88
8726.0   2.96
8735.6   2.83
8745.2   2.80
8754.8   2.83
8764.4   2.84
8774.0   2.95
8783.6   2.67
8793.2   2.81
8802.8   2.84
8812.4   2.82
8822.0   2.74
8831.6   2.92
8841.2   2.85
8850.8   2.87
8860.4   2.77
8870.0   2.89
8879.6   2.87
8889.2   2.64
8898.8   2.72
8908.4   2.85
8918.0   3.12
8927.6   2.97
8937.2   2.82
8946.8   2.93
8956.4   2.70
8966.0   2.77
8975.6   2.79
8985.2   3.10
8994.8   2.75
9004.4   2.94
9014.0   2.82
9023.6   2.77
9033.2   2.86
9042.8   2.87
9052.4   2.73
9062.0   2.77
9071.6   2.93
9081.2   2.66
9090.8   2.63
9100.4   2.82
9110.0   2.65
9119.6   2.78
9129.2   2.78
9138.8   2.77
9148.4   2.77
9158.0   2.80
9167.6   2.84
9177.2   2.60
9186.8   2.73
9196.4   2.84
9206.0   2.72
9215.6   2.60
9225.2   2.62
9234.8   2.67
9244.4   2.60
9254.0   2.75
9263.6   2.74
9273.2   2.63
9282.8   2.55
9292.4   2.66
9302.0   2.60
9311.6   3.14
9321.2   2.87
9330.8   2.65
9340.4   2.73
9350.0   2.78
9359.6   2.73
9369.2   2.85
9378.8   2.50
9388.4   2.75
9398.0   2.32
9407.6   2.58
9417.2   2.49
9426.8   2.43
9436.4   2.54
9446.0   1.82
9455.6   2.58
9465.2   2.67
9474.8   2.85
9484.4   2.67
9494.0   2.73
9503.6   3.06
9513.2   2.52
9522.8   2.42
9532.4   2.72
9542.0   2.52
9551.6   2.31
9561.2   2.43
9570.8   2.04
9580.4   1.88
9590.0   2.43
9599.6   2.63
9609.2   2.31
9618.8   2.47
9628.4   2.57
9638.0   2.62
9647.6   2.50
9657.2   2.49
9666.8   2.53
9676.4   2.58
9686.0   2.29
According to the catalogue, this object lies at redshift 0.11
